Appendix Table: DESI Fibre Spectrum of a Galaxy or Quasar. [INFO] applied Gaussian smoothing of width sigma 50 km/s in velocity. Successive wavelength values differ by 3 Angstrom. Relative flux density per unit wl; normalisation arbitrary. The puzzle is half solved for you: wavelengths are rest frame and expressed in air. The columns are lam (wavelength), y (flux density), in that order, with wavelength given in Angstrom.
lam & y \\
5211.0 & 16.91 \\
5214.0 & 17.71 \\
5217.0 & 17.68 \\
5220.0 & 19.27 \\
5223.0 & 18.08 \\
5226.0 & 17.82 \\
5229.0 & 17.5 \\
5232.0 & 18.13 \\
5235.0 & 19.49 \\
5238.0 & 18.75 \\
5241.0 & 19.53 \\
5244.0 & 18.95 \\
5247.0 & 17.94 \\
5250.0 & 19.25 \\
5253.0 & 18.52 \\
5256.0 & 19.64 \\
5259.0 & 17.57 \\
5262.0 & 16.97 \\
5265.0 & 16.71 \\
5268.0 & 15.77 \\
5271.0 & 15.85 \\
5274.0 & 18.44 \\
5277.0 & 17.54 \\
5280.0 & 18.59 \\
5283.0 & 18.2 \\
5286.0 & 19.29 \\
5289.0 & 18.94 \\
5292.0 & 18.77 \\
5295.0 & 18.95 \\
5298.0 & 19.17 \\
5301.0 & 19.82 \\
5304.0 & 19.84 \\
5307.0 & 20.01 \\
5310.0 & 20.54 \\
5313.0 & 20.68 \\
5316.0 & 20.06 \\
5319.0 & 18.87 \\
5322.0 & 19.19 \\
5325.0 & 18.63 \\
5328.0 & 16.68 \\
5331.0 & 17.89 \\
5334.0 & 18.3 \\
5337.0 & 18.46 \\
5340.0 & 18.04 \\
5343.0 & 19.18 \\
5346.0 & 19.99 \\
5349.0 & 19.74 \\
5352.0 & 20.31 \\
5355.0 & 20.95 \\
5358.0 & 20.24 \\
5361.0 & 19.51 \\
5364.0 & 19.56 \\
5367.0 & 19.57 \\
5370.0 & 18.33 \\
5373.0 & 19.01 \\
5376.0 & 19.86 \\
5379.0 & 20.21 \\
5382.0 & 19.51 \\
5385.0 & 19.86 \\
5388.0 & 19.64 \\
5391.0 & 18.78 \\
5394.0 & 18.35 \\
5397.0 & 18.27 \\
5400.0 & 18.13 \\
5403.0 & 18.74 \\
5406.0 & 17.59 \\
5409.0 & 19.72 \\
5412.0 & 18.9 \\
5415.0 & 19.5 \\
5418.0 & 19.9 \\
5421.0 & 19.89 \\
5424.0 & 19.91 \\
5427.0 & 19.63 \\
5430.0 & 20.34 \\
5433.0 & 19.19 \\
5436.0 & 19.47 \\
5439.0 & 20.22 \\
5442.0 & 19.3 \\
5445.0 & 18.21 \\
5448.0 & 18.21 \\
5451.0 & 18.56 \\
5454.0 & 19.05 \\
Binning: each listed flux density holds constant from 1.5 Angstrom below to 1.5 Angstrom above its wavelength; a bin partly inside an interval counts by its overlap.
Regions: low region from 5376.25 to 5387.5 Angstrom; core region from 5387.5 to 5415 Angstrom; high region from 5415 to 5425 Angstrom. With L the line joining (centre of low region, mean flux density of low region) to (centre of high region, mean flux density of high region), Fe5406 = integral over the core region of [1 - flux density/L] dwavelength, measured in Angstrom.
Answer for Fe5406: 1.6 Angstrom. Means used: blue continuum 19.8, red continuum 19.8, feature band 18.7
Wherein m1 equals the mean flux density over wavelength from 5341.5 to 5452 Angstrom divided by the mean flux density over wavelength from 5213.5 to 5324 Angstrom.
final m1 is 1.0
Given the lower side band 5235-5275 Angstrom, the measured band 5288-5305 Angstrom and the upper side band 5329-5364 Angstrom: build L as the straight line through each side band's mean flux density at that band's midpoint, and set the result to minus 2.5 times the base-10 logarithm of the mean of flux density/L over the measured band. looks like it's -0.04 mag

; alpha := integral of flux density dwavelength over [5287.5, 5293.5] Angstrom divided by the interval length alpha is 18.9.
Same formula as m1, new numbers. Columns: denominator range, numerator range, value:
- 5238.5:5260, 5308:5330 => 1.02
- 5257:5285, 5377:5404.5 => 1.10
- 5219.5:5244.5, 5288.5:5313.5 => 1.06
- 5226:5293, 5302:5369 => 1.07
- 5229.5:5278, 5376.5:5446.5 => 1.07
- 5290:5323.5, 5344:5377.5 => 1.01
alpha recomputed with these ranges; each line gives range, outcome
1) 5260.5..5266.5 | 16.8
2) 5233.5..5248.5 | 18.9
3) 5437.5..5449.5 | 19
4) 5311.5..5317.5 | 20.4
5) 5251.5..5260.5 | 18.6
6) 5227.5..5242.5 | 18.7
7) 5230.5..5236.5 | 18.8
